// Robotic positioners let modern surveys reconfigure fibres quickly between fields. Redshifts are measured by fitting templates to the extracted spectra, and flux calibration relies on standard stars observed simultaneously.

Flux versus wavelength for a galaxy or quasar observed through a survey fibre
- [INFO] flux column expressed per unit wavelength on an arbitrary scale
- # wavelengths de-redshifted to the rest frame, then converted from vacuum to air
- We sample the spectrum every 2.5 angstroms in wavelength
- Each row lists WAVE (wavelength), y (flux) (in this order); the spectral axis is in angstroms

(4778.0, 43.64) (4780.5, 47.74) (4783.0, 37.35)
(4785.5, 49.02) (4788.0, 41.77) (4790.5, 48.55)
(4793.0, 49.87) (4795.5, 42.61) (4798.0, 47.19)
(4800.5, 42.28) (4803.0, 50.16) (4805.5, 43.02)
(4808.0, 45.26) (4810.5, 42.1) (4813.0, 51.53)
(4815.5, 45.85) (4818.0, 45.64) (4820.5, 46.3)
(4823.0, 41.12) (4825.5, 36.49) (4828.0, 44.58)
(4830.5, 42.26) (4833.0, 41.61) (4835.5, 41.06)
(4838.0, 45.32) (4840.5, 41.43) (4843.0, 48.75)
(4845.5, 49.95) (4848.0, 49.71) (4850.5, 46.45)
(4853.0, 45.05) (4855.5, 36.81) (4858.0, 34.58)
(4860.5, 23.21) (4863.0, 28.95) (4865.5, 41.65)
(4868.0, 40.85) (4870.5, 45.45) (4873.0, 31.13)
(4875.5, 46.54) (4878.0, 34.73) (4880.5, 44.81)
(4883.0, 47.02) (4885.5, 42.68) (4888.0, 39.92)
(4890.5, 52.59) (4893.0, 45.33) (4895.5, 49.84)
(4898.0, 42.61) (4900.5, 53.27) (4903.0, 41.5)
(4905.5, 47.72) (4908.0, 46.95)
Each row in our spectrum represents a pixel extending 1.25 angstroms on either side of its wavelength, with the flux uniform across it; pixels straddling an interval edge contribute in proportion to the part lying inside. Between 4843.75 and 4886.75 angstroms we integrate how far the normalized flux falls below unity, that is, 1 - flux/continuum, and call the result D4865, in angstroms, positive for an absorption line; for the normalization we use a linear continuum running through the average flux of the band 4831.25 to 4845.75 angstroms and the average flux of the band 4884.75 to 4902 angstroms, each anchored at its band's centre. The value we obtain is 4.5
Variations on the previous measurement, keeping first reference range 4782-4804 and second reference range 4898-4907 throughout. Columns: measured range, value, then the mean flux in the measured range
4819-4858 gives 2.13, 43.5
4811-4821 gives -0.28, 47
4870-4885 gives 1.62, 41.5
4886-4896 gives 0.06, 46.4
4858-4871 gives 3.09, 35.3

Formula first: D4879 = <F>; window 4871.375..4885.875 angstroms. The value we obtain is 41.2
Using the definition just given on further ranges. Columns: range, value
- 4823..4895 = 41.8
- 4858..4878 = 36.6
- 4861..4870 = 36.7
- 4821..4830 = 41.3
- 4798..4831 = 44.5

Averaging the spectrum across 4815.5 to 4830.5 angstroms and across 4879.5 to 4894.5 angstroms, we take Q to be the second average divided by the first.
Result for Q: 1.06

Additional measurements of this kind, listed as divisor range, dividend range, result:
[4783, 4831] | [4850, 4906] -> 0.93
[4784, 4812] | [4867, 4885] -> 0.91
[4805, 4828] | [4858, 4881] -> 0.84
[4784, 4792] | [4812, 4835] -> 0.95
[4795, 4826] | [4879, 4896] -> 1.02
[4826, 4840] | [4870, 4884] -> 0.97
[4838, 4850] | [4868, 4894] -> 0.91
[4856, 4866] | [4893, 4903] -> 1.49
